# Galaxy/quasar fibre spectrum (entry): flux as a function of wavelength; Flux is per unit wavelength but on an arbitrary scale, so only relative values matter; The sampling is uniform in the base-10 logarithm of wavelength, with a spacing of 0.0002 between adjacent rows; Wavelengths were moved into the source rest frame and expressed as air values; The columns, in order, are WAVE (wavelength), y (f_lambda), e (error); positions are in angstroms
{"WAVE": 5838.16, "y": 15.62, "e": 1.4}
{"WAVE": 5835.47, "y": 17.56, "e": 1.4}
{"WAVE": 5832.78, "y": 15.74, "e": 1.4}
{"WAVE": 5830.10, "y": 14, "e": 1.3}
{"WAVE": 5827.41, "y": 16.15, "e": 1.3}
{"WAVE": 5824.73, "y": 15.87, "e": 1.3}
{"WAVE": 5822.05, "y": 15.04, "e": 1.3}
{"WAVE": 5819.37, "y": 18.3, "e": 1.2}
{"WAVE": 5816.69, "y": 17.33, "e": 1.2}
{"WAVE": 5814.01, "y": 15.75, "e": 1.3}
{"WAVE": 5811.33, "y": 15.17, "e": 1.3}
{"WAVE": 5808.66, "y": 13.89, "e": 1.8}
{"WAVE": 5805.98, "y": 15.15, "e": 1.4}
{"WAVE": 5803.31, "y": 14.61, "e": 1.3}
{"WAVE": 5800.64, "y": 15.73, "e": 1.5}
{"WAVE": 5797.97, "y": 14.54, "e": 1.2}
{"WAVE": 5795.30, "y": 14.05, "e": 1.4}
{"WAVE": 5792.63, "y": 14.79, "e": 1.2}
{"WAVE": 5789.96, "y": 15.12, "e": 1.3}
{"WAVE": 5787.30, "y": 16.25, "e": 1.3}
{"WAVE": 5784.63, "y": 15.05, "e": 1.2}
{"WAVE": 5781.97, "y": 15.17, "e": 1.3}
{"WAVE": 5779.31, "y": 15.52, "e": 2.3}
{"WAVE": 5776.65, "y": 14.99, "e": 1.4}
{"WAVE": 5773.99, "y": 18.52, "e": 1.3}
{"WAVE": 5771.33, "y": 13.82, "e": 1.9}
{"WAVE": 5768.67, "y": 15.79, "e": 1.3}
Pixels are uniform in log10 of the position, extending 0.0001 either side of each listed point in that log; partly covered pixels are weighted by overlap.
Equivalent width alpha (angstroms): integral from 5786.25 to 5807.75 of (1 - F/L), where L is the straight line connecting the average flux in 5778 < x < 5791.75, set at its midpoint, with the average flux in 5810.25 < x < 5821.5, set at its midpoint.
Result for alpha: 1.2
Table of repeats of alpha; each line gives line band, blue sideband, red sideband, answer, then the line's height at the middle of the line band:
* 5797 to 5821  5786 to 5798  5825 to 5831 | -0.77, 15.1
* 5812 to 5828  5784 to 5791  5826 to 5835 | -0.87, 15.5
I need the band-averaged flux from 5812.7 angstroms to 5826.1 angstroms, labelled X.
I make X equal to 16.5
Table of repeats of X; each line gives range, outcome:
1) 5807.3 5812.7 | 14.5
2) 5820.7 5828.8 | 15.7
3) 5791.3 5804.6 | 14.7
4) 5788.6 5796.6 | 14.7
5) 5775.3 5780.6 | 15.3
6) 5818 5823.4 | 16.7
